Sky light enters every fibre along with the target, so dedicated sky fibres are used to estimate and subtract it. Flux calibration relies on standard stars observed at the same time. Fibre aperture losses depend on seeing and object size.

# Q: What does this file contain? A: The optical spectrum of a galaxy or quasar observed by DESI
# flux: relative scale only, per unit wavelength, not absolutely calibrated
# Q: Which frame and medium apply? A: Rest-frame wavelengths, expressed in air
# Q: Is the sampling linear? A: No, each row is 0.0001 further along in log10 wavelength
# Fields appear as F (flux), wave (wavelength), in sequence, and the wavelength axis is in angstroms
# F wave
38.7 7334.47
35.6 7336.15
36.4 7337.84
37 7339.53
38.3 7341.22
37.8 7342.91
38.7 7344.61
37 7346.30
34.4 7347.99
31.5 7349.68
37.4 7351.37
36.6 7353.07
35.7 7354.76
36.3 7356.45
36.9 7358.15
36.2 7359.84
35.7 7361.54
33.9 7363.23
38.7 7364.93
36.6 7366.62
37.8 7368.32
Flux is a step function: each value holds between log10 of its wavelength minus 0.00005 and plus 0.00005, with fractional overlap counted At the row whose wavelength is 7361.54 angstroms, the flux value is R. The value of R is 35.7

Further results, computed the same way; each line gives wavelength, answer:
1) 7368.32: 37.8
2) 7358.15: 36.9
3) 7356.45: 36.3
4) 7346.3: 37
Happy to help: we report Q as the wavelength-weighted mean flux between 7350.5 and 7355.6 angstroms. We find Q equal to 36.5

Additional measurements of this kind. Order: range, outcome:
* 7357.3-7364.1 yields 35.7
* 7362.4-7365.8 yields 36.3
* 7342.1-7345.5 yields 38.2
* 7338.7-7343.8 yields 37.6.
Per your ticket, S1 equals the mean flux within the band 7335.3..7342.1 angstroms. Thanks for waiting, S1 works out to 36.9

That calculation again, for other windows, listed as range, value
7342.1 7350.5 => 35.9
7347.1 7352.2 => 34.5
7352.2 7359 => 36.4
